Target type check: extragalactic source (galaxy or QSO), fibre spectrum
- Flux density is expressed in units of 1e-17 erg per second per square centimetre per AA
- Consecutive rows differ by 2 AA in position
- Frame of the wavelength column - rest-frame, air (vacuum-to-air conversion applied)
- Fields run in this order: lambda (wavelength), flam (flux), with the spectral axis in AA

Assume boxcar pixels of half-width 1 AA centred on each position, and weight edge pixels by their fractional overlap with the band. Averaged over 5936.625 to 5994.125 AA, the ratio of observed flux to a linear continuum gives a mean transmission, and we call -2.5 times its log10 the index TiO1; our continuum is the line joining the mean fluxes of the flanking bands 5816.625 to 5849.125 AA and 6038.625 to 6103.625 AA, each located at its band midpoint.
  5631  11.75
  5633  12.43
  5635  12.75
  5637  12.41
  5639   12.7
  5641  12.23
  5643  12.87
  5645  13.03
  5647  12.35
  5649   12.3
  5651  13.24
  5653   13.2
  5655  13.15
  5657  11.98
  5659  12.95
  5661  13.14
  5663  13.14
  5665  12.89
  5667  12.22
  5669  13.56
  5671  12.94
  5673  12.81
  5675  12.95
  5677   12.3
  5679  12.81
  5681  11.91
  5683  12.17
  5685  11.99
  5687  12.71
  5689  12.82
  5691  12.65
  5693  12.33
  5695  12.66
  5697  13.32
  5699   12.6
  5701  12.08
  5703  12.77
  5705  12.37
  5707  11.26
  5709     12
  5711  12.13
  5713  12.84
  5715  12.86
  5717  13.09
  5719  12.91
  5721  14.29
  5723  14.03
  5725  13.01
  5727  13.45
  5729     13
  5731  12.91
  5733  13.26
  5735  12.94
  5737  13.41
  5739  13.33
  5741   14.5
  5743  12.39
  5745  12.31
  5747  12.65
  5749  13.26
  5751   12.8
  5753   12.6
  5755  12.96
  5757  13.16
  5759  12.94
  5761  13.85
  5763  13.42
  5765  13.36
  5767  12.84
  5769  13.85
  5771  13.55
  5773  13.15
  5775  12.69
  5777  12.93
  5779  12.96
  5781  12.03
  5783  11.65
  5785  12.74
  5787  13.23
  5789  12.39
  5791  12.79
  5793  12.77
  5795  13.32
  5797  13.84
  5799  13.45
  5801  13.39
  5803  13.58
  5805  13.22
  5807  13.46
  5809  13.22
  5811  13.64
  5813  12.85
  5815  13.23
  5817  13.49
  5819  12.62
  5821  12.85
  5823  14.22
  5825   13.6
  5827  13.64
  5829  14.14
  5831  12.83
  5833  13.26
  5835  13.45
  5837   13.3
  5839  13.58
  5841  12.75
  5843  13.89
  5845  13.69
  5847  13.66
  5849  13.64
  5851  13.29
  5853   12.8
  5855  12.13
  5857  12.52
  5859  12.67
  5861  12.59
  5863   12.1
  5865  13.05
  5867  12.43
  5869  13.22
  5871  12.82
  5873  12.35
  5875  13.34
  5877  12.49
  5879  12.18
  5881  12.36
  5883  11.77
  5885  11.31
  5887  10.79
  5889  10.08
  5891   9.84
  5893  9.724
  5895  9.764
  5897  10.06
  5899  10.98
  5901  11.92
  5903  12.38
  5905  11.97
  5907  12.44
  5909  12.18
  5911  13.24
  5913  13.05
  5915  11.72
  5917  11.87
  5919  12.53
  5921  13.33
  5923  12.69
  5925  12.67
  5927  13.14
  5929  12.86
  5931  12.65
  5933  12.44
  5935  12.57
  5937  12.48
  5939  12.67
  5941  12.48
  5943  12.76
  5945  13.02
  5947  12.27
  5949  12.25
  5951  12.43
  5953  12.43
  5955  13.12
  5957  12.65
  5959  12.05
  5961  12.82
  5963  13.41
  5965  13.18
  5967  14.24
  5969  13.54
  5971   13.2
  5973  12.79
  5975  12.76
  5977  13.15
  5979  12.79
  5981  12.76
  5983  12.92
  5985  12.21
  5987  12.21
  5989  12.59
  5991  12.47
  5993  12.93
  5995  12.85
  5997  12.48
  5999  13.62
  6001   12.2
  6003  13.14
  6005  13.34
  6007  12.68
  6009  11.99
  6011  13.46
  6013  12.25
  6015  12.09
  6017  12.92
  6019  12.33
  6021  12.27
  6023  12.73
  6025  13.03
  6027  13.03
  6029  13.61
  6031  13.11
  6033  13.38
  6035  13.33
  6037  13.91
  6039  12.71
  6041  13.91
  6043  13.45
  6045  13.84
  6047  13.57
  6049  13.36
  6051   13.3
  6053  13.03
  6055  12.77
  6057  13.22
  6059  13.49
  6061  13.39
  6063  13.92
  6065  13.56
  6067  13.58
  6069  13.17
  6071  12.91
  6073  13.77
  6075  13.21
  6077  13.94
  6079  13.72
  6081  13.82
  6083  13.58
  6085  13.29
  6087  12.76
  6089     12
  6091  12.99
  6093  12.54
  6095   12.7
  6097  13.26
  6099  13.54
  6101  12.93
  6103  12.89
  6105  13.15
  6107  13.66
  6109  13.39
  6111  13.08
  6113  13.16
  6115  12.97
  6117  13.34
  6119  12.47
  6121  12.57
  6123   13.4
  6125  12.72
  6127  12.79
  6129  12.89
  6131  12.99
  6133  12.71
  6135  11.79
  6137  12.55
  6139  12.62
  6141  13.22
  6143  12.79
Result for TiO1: 0.05 mag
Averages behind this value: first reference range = 13.4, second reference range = 13.3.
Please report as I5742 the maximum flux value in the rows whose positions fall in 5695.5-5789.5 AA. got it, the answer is 14.5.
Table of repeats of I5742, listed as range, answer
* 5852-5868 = 13.05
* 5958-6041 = 14.24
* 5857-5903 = 13.34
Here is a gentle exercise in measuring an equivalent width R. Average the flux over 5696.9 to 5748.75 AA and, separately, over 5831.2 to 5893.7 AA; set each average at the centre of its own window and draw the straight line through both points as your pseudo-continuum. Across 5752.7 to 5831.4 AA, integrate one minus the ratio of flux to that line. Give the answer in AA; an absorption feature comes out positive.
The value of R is -2.9 AA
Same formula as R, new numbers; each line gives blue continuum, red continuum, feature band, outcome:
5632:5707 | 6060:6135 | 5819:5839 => -0.9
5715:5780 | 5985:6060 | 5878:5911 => 4.5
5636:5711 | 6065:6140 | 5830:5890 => 0.6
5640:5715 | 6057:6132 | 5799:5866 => -2.1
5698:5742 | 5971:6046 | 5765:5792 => 0.2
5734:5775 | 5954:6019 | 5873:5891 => 1.8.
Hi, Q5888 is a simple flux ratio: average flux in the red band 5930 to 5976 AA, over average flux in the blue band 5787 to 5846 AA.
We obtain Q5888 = 1.0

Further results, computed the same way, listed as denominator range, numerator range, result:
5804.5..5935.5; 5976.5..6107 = 1.04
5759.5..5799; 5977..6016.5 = 0.97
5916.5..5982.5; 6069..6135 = 1.02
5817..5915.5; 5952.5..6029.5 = 1.03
